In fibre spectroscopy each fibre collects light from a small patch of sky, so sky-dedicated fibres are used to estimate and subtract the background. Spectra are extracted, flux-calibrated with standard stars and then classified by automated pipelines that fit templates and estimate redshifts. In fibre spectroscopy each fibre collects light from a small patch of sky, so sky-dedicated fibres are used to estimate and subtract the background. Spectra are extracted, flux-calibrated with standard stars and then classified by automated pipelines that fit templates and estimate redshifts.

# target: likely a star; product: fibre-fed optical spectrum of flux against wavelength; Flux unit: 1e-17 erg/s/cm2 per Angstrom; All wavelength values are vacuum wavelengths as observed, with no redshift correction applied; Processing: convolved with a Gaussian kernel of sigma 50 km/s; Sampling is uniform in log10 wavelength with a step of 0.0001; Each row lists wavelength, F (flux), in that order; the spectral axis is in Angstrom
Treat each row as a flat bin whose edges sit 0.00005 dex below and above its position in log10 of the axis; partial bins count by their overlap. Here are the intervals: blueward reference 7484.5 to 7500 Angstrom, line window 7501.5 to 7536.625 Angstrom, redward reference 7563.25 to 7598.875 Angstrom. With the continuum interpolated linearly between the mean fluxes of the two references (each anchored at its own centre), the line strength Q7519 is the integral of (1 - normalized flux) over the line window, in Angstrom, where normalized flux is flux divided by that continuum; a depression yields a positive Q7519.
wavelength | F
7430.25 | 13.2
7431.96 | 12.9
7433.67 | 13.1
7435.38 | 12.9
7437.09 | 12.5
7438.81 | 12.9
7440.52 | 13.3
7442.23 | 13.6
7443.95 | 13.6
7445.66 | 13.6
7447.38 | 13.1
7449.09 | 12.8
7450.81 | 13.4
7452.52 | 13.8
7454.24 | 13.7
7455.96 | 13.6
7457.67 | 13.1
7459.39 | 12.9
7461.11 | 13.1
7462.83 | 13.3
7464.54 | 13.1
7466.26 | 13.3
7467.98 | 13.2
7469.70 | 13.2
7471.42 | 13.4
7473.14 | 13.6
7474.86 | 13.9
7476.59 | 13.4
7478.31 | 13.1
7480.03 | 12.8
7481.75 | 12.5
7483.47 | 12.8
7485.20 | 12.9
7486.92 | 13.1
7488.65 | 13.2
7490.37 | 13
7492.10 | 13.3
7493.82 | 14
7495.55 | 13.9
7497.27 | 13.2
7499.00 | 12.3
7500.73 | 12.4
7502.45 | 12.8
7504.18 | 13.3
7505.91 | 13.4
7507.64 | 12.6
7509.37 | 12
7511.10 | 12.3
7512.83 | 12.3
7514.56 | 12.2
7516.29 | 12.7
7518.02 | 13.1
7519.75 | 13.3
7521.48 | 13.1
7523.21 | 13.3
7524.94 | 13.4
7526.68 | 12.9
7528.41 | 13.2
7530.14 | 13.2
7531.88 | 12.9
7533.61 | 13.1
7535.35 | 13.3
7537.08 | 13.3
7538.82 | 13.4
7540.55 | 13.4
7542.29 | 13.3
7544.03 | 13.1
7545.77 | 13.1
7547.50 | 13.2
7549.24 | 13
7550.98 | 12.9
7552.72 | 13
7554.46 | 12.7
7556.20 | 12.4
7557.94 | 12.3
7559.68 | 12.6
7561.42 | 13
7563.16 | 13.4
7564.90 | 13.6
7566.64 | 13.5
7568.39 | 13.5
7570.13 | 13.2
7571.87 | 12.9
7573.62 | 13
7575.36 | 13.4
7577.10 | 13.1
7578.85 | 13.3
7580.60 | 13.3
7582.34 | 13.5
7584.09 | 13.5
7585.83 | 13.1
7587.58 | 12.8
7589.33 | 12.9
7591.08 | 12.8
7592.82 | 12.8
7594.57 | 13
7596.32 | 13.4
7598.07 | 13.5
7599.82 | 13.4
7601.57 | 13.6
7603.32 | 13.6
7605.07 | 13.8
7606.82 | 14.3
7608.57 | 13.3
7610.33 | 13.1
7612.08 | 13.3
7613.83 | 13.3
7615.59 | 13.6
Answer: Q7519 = 0.8 Angstrom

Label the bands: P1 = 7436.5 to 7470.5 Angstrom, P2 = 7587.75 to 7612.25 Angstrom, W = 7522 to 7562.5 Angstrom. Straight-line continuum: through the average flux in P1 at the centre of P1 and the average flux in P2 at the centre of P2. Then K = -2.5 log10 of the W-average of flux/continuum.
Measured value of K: 0.02 mag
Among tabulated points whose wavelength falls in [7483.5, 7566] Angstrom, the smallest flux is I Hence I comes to 12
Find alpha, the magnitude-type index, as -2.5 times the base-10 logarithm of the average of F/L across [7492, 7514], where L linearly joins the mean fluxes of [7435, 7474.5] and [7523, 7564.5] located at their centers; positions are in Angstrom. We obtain 0.02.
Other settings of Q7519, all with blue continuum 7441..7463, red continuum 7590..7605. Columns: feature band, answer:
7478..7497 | 0.3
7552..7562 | 0.5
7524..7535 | 0.2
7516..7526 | 0.1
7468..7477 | -0.1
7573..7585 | 0.0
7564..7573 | 0.0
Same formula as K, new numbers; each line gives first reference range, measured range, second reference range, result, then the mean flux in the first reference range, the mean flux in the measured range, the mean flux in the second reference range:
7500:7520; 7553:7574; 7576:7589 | 0.01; 12.7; 13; 13.2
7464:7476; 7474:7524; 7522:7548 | 0.03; 13.4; 13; 13.2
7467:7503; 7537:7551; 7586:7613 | 0.00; 13.1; 13.2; 13.3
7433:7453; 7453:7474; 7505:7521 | -0.02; 13.2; 13.3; 12.7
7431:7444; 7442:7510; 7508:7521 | -0.03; 13.1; 13.2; 12.6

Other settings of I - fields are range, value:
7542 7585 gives 12.3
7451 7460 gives 12.9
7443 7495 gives 12.5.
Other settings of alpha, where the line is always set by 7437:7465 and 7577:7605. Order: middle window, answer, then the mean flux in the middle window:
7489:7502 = 0.01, 13.2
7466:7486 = 0.01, 13.2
